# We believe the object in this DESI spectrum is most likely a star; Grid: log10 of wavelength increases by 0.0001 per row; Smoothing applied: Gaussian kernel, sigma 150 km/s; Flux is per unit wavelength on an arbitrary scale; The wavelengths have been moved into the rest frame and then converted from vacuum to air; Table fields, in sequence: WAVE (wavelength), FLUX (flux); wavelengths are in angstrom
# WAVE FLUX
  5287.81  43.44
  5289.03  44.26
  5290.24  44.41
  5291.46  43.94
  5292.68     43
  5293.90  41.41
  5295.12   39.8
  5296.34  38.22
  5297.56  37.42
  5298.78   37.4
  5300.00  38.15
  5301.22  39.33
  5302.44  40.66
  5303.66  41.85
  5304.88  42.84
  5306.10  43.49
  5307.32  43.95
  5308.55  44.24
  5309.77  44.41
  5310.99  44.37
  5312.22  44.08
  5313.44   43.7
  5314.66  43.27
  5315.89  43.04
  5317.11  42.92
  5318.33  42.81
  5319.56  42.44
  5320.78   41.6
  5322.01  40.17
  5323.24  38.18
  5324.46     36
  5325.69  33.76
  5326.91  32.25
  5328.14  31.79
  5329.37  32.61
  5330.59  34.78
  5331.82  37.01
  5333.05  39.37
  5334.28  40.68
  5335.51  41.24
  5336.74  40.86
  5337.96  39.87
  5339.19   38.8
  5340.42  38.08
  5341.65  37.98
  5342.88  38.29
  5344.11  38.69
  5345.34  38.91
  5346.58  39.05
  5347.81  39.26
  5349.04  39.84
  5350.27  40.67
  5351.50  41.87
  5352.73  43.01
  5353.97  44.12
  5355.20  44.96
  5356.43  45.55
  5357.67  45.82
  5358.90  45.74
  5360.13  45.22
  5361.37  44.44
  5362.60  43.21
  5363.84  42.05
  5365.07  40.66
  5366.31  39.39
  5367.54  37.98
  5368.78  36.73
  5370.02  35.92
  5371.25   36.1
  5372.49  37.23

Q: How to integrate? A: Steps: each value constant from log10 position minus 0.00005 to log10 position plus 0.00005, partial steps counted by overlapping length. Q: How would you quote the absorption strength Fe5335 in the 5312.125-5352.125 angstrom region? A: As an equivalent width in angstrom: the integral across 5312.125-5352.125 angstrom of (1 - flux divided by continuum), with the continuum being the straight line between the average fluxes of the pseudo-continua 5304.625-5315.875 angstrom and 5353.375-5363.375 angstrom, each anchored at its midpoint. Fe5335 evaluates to 4.6 angstrom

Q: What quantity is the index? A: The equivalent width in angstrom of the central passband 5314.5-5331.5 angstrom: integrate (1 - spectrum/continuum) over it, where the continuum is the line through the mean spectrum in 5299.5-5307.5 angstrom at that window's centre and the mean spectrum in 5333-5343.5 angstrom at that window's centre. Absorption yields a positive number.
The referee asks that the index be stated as 1.0 angstrom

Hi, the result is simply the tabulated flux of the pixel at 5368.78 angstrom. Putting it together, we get 36.73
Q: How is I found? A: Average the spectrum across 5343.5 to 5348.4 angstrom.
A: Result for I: 38.9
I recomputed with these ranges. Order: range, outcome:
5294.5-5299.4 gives 38.2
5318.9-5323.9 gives 40.5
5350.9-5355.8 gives 43.5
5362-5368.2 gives 40.6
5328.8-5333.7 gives 36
